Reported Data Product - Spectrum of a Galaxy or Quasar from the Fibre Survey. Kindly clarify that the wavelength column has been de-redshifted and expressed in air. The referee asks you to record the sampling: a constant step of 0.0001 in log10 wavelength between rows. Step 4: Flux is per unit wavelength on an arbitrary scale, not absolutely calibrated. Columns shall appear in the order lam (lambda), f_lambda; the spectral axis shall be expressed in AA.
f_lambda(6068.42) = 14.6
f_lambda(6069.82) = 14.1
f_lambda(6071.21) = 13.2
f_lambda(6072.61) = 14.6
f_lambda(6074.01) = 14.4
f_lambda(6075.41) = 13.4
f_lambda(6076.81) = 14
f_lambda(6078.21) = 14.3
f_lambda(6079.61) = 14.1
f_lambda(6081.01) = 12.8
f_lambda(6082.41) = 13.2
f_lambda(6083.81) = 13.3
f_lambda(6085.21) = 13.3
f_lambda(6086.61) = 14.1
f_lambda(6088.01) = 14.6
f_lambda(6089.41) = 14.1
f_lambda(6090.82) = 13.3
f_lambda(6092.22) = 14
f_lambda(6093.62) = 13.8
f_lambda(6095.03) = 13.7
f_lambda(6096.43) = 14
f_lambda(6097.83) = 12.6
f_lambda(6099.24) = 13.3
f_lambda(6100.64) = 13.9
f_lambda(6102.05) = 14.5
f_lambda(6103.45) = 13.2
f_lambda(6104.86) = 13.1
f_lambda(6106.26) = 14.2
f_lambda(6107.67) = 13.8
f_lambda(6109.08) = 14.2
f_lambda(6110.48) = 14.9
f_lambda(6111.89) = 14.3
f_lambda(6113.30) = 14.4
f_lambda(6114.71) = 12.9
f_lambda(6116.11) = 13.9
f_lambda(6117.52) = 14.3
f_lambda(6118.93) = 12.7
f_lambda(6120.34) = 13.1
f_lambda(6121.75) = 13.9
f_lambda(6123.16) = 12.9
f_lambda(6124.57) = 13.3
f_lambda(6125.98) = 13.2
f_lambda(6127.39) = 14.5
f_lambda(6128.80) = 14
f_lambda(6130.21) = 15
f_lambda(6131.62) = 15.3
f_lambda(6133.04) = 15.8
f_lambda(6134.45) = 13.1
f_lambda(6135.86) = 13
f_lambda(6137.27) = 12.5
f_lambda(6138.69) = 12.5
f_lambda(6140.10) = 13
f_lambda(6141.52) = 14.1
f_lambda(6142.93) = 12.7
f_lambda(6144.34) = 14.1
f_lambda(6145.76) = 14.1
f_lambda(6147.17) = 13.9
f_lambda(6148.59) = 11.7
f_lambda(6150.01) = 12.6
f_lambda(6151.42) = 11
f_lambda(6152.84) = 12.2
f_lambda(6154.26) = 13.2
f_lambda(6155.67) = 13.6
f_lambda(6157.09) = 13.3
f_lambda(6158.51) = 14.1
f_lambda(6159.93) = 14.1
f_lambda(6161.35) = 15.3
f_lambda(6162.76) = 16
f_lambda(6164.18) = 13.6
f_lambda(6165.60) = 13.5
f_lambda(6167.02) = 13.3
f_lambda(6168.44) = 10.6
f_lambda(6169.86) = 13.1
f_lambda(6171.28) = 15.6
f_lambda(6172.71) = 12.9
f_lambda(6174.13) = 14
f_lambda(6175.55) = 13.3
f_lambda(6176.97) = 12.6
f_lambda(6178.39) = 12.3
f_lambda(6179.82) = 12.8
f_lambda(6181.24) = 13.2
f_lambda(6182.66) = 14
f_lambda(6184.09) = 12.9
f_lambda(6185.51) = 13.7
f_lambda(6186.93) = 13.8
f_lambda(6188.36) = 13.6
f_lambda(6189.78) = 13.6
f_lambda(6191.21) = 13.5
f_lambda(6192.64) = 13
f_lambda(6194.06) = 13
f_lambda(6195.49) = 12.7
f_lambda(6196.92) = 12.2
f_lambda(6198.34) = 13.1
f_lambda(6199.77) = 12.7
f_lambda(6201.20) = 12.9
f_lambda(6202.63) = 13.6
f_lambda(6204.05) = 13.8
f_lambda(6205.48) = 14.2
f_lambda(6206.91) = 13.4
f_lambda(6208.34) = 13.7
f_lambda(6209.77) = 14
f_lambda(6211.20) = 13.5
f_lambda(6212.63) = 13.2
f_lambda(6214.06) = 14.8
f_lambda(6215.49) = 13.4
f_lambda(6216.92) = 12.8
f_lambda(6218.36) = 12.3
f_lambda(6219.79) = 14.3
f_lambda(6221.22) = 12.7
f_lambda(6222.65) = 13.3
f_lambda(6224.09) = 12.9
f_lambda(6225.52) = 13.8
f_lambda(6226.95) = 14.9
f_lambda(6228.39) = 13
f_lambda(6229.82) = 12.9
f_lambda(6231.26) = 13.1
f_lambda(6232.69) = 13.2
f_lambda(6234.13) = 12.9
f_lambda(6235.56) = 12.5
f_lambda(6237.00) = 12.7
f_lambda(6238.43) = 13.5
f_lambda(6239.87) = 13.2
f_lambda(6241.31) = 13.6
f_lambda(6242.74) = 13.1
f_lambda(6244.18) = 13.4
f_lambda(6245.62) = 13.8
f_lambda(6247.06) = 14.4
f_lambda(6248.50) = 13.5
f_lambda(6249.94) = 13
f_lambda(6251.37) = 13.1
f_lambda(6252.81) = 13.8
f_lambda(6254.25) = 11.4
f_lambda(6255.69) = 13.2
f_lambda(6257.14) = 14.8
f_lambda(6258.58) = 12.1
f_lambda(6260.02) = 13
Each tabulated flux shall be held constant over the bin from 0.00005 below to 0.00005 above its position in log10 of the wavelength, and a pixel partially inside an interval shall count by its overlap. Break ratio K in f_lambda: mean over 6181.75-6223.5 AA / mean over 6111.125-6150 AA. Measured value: 0.98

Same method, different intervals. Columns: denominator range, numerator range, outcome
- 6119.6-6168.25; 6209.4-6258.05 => 0.99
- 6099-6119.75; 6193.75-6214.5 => 0.97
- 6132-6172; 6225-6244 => 0.99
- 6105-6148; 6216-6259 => 0.96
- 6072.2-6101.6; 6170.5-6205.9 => 0.97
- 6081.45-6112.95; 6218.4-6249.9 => 0.97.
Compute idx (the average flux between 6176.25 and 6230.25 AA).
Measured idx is 13.3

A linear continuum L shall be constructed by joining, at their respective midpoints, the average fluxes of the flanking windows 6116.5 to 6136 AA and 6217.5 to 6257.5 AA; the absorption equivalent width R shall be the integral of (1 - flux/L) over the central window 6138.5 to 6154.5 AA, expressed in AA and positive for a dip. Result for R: 1.0 AA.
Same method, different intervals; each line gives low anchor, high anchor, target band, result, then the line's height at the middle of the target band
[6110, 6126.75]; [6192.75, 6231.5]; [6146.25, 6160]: 0.6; 13.5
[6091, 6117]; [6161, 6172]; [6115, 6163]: 0.9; 13.8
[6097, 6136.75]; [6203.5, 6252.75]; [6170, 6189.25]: 0.2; 13.6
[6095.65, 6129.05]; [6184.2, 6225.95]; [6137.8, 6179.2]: 0.7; 13.5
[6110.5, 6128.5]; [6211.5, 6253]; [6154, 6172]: -0.3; 13.5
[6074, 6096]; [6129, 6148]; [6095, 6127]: 0.2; 13.8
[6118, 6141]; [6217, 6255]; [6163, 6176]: 0.1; 13.5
